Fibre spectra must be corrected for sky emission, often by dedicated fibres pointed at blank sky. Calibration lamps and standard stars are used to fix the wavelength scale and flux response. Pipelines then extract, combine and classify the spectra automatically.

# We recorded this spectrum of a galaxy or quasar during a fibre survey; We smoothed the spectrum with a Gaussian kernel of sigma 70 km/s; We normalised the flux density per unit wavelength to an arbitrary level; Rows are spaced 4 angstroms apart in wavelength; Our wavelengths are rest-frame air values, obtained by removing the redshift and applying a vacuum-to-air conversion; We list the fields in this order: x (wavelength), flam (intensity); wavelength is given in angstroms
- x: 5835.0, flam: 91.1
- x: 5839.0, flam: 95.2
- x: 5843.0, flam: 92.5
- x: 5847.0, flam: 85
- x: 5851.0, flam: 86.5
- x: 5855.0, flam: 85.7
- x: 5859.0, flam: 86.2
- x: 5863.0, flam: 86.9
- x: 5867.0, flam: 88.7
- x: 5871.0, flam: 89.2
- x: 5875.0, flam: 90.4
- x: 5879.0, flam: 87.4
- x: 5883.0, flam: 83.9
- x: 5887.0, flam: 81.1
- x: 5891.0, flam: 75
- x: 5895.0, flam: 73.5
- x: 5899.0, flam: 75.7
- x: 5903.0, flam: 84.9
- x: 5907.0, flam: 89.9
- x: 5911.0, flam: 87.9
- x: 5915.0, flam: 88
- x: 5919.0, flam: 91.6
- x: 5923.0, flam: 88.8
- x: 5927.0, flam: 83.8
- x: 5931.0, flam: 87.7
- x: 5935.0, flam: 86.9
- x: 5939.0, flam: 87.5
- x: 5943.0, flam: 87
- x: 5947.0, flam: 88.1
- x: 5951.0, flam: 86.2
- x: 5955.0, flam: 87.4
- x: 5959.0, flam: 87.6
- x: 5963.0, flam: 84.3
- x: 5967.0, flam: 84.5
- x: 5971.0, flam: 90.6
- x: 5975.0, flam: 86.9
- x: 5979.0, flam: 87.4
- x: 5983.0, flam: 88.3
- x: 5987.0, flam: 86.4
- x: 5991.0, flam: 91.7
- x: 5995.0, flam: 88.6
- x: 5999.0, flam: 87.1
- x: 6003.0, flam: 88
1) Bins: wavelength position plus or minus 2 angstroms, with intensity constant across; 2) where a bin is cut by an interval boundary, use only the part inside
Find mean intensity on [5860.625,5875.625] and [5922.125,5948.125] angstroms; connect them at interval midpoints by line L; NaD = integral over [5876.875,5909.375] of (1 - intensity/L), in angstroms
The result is 2.4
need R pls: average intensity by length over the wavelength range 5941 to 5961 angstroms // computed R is 87.3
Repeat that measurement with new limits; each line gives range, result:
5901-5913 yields 87.6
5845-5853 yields 85.8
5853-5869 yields 86.9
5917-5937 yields 87.8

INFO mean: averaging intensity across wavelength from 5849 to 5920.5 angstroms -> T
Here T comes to 85.1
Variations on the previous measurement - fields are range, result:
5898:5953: 86.9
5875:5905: 80.9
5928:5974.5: 87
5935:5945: 87.2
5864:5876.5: 89.2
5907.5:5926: 88.9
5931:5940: 87.3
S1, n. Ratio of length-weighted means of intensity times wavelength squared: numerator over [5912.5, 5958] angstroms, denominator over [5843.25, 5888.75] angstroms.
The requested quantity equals 1.03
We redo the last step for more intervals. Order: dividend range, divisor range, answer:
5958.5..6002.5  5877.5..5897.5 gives 1.13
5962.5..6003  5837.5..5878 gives 1.03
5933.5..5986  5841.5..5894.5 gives 1.05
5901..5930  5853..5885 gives 1.02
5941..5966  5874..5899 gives 1.09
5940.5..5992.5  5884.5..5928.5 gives 1.07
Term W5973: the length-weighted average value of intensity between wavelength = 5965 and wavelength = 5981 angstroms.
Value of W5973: 87.3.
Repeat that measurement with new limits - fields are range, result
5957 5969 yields 85.5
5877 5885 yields 85.7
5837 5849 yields 90.9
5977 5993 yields 88.5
